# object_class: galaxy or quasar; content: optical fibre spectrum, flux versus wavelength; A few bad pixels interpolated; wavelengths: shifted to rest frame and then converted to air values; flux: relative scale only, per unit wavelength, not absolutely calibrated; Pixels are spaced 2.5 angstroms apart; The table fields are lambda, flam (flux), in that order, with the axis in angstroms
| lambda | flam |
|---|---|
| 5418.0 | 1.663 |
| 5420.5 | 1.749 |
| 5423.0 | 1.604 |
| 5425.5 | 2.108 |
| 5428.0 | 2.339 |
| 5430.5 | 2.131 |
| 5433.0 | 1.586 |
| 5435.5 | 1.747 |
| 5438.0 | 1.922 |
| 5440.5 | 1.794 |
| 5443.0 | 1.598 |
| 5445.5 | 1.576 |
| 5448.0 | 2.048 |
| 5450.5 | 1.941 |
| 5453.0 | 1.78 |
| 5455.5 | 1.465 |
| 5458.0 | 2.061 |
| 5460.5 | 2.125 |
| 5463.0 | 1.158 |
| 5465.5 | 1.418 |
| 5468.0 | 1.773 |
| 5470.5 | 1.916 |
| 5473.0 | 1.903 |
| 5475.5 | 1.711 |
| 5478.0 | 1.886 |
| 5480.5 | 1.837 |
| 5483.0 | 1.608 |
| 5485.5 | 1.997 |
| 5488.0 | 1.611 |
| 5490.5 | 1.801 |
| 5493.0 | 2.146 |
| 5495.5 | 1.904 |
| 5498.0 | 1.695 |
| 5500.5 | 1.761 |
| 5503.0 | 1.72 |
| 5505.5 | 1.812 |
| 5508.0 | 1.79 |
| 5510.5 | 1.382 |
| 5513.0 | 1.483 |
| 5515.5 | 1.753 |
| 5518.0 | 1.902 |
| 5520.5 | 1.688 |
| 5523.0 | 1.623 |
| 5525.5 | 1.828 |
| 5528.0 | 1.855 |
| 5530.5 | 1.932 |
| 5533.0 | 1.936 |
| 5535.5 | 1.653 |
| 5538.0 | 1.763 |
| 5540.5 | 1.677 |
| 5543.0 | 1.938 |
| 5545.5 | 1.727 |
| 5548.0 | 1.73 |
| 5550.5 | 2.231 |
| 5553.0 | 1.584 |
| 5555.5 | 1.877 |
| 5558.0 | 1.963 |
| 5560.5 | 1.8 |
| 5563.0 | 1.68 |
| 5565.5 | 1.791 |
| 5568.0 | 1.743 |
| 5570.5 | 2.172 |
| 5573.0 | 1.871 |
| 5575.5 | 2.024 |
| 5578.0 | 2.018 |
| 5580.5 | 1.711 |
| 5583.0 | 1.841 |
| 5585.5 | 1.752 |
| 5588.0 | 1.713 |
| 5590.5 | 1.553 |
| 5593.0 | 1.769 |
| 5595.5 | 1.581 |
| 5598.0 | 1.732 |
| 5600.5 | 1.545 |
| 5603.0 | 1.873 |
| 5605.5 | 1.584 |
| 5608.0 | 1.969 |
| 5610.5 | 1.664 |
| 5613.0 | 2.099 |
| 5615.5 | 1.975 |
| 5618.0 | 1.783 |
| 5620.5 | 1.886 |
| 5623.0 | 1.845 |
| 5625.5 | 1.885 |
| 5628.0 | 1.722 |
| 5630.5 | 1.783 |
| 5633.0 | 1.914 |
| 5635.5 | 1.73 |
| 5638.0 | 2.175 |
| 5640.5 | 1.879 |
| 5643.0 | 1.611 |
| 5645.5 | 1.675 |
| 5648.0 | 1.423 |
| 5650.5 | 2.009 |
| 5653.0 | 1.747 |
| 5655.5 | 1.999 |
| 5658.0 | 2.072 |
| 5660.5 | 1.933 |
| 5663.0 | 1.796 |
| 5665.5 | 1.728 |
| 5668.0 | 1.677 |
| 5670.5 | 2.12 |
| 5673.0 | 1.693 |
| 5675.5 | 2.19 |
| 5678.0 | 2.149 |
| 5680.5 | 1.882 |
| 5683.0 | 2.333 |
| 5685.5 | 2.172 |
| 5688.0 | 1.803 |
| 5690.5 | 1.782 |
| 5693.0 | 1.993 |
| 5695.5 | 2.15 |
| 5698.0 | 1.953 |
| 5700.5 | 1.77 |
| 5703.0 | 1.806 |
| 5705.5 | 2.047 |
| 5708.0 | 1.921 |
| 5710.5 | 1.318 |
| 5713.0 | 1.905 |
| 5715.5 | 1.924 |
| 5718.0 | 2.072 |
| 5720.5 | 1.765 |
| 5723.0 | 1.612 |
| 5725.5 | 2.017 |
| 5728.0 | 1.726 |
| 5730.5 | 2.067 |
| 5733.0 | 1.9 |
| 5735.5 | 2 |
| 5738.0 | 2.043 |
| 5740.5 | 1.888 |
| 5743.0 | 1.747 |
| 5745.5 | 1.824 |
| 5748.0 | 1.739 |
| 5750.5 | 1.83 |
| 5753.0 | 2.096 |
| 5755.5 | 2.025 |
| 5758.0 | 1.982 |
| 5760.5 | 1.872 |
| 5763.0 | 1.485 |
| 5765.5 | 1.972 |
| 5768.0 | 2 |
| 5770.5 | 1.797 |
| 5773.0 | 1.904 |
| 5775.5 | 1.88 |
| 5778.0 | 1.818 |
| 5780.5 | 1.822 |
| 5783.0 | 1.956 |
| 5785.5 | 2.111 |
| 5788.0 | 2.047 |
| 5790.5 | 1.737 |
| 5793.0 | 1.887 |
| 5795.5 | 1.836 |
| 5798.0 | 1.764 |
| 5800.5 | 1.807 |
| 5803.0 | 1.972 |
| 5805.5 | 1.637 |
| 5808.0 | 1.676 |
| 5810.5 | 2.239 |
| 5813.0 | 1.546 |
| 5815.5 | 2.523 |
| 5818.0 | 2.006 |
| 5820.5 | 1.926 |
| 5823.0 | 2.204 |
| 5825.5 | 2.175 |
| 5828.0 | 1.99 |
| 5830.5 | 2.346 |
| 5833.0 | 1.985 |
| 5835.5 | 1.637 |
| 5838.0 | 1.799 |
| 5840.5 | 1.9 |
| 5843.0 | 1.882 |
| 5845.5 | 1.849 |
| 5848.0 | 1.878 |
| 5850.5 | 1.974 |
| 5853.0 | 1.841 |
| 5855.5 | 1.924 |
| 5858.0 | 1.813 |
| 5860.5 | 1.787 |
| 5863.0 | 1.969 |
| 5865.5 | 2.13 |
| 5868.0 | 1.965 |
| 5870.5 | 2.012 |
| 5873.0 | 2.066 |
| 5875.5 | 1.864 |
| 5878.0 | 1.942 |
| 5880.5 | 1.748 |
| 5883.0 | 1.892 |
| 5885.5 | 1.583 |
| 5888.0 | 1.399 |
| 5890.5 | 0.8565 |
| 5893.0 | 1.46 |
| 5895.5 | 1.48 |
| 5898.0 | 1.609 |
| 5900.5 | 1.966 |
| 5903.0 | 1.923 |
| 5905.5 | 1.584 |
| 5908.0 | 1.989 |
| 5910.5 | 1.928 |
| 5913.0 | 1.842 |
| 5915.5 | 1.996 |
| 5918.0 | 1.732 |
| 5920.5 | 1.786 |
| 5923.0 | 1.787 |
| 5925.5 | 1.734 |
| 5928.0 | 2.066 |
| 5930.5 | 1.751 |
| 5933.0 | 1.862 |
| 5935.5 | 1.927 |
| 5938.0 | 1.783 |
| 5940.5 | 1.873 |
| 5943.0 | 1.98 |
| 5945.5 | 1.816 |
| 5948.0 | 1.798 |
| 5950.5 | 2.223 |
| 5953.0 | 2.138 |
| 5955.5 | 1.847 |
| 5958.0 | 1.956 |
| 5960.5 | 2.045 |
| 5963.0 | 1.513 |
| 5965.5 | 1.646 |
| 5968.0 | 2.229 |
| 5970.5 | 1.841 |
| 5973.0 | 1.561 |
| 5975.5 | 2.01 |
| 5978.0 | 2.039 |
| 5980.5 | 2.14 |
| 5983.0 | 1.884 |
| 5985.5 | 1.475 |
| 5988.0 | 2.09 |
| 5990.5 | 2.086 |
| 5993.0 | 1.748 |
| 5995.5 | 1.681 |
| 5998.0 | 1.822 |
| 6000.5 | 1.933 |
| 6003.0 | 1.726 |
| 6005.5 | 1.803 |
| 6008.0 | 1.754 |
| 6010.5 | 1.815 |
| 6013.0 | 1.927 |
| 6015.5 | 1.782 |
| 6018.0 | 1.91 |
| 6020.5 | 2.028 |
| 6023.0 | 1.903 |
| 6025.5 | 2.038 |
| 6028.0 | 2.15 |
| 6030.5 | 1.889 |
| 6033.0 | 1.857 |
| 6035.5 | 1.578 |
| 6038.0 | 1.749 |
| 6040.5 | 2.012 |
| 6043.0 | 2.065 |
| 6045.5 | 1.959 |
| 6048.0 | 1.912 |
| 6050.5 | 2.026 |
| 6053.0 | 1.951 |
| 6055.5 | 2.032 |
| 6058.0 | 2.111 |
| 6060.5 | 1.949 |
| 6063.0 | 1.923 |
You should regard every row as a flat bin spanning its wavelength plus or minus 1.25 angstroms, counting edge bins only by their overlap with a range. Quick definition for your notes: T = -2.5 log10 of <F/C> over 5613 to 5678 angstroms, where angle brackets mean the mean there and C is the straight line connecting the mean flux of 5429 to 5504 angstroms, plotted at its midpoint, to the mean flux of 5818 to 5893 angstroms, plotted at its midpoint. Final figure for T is -0.02 mag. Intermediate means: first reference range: 1.79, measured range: 1.86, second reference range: 1.87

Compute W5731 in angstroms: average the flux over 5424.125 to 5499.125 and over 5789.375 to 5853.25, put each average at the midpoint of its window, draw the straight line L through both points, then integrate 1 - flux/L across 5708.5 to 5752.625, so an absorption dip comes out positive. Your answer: 1.09 angstroms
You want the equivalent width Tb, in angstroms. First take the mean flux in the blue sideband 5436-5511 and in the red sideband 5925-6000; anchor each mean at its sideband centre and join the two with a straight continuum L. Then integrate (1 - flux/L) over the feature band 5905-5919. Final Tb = 0.1 angstroms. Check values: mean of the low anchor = 1.77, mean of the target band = 1.86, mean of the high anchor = 1.89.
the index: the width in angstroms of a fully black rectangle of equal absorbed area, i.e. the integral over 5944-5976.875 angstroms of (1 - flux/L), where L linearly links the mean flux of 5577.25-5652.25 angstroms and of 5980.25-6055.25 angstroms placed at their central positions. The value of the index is -0.4 angstroms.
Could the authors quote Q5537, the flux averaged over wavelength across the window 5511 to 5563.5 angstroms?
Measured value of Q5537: 1.79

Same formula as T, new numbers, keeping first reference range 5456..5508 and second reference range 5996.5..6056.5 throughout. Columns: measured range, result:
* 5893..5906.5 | 0.11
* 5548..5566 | -0.02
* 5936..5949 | 0.02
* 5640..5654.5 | 0.06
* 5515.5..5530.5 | 0.00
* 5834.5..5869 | -0.01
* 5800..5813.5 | 0.02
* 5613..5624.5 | -0.05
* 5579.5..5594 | 0.05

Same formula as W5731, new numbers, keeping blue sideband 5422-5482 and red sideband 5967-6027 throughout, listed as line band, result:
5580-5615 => 1.6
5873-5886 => 0.2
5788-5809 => 0.6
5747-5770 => -0.4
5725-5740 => -0.8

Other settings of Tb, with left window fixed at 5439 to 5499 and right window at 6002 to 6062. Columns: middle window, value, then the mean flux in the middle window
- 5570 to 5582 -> -0.9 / 1.94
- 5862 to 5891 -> 1.1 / 1.81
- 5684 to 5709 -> -1.5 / 1.94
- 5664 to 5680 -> -0.8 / 1.92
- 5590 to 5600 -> 0.8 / 1.66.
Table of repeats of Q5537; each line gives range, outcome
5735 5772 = 1.88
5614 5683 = 1.87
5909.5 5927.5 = 1.84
